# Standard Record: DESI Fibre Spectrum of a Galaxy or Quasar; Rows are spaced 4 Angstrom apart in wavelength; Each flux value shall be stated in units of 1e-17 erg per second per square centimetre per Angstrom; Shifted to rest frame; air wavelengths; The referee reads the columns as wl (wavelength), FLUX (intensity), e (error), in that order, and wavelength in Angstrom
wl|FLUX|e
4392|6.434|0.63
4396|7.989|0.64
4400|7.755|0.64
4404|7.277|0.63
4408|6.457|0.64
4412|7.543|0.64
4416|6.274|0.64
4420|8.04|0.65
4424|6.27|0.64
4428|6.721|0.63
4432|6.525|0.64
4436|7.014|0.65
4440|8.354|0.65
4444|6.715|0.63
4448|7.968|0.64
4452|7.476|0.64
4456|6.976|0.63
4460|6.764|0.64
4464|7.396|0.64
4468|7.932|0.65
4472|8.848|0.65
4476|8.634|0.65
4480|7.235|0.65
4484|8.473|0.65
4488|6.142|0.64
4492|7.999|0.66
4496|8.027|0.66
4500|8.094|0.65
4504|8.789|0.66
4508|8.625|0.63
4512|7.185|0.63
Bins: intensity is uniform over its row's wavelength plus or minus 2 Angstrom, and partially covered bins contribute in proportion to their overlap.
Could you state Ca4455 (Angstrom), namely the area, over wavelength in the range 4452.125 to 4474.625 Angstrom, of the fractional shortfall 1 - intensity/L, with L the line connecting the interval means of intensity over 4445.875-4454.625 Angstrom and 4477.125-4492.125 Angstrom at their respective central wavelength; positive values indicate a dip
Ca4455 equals -0.1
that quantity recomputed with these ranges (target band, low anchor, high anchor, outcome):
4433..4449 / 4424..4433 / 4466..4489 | -1.2 Angstrom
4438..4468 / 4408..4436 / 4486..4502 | -1.0 Angstrom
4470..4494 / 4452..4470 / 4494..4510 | -0.2 Angstrom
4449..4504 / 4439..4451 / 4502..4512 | 1.9 Angstrom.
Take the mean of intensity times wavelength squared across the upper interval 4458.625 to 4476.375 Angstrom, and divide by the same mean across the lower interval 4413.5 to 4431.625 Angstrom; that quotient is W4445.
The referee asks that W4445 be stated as 1.18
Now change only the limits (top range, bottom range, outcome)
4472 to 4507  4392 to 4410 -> 1.15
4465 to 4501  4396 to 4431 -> 1.15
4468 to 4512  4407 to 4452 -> 1.16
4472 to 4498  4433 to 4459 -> 1.08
